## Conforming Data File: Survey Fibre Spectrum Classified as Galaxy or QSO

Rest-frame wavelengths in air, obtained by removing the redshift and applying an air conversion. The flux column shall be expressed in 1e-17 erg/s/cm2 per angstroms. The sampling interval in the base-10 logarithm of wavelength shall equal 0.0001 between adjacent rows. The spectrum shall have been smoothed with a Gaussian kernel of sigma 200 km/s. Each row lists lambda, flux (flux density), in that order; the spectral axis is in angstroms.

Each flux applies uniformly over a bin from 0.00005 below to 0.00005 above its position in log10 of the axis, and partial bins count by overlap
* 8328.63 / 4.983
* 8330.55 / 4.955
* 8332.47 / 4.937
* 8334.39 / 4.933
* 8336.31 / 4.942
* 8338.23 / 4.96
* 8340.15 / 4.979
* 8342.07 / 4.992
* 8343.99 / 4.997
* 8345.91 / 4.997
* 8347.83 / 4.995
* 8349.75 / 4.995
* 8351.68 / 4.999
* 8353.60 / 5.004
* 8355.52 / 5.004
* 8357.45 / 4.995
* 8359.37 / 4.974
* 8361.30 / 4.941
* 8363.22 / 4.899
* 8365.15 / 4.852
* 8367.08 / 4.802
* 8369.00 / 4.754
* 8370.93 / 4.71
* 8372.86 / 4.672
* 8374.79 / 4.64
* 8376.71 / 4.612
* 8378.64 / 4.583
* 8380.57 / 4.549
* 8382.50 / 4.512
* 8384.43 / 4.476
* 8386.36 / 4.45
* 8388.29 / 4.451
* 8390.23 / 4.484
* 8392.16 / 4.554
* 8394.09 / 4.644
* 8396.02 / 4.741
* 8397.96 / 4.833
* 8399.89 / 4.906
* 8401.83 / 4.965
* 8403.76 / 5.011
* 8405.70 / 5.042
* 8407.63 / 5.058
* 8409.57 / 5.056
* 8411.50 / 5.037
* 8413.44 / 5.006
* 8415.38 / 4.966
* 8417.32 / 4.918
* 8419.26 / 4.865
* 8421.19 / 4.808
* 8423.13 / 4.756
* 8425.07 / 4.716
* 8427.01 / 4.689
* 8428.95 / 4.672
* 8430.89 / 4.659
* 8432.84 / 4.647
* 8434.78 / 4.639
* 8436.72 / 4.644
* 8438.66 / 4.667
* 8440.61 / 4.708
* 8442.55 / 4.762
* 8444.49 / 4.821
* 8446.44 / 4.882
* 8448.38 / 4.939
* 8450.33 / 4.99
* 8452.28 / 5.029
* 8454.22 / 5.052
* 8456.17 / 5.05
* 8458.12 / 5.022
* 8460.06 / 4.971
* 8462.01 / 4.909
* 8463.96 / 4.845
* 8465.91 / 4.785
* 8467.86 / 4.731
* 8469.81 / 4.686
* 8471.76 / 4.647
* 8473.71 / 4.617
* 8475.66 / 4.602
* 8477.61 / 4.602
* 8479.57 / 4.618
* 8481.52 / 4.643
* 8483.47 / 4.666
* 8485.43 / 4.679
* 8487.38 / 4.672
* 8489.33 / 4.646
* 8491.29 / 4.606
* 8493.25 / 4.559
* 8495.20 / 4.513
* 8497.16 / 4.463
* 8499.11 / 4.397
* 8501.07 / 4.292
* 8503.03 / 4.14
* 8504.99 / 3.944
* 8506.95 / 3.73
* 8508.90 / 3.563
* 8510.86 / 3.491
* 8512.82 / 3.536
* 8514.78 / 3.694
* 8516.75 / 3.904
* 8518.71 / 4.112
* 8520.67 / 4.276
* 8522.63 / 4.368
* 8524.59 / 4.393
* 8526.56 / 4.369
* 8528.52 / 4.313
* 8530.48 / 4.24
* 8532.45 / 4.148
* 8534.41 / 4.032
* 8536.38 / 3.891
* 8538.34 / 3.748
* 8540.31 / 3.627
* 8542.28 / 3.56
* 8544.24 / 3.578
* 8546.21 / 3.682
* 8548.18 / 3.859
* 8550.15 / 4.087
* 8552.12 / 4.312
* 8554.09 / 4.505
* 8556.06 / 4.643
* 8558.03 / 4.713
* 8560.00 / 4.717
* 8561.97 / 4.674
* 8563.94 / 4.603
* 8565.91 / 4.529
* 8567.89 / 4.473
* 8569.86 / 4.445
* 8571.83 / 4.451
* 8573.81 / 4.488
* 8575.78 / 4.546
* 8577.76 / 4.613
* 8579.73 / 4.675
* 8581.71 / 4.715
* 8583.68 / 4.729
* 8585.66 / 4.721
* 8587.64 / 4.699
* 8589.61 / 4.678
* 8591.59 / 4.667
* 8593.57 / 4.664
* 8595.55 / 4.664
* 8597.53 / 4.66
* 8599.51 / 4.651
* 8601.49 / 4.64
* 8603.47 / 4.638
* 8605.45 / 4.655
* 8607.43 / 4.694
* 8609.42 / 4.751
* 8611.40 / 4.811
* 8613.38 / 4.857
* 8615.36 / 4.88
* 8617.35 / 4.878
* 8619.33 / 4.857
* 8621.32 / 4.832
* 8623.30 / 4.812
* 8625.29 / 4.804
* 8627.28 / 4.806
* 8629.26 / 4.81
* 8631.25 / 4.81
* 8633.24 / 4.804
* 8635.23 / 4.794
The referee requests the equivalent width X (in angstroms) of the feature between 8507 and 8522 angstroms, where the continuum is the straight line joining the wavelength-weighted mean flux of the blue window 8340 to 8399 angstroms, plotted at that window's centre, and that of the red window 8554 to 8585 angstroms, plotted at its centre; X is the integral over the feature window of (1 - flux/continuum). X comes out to 2.7 angstroms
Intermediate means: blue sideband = 4.77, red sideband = 4.6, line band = 3.81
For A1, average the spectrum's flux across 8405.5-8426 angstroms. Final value 4.93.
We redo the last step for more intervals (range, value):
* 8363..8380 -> 4.71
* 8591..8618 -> 4.72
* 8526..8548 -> 3.92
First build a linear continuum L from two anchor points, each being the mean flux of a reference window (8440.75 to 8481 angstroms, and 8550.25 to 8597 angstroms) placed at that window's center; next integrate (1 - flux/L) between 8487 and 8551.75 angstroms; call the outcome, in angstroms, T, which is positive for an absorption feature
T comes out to 8.76 angstroms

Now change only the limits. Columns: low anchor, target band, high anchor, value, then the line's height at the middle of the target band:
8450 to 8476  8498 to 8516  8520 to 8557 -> 2.2 angstroms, 4.41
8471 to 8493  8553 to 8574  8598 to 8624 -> 0.7 angstroms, 4.72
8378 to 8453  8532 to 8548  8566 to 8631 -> 3.2 angstroms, 4.72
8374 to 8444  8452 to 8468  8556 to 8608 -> -0.8 angstroms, 4.71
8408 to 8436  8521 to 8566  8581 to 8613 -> 5.1 angstroms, 4.73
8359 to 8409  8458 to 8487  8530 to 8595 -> -1.1 angstroms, 4.55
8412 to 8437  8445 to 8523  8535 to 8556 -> -2.4 angstroms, 4.35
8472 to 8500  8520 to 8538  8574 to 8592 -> 1.6 angstroms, 4.63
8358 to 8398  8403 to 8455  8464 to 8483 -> -2.0 angstroms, 4.67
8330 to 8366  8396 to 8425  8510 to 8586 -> -1.2 angstroms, 4.74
